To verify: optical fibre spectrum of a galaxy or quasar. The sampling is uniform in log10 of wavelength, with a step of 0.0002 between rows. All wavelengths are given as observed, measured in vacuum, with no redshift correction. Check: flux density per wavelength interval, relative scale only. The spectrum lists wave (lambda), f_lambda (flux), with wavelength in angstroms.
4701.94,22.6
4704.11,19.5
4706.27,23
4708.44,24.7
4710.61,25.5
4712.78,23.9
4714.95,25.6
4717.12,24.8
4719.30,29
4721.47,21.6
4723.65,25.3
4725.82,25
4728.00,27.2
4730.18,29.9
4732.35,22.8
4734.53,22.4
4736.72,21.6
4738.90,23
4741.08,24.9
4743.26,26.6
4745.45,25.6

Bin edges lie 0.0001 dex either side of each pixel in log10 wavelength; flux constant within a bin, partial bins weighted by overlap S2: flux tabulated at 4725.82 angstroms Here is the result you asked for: 25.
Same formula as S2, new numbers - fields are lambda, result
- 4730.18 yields 29.9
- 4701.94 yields 22.6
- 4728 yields 27.2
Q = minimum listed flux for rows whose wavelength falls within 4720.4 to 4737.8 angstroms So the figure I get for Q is 21.6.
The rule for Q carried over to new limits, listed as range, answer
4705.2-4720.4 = 23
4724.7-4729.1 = 25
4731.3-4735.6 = 22.4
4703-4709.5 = 19.5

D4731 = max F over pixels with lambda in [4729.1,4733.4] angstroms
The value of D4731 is 29.9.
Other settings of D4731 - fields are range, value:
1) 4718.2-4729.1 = 29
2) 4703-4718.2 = 25.6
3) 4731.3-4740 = 23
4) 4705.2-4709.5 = 24.7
